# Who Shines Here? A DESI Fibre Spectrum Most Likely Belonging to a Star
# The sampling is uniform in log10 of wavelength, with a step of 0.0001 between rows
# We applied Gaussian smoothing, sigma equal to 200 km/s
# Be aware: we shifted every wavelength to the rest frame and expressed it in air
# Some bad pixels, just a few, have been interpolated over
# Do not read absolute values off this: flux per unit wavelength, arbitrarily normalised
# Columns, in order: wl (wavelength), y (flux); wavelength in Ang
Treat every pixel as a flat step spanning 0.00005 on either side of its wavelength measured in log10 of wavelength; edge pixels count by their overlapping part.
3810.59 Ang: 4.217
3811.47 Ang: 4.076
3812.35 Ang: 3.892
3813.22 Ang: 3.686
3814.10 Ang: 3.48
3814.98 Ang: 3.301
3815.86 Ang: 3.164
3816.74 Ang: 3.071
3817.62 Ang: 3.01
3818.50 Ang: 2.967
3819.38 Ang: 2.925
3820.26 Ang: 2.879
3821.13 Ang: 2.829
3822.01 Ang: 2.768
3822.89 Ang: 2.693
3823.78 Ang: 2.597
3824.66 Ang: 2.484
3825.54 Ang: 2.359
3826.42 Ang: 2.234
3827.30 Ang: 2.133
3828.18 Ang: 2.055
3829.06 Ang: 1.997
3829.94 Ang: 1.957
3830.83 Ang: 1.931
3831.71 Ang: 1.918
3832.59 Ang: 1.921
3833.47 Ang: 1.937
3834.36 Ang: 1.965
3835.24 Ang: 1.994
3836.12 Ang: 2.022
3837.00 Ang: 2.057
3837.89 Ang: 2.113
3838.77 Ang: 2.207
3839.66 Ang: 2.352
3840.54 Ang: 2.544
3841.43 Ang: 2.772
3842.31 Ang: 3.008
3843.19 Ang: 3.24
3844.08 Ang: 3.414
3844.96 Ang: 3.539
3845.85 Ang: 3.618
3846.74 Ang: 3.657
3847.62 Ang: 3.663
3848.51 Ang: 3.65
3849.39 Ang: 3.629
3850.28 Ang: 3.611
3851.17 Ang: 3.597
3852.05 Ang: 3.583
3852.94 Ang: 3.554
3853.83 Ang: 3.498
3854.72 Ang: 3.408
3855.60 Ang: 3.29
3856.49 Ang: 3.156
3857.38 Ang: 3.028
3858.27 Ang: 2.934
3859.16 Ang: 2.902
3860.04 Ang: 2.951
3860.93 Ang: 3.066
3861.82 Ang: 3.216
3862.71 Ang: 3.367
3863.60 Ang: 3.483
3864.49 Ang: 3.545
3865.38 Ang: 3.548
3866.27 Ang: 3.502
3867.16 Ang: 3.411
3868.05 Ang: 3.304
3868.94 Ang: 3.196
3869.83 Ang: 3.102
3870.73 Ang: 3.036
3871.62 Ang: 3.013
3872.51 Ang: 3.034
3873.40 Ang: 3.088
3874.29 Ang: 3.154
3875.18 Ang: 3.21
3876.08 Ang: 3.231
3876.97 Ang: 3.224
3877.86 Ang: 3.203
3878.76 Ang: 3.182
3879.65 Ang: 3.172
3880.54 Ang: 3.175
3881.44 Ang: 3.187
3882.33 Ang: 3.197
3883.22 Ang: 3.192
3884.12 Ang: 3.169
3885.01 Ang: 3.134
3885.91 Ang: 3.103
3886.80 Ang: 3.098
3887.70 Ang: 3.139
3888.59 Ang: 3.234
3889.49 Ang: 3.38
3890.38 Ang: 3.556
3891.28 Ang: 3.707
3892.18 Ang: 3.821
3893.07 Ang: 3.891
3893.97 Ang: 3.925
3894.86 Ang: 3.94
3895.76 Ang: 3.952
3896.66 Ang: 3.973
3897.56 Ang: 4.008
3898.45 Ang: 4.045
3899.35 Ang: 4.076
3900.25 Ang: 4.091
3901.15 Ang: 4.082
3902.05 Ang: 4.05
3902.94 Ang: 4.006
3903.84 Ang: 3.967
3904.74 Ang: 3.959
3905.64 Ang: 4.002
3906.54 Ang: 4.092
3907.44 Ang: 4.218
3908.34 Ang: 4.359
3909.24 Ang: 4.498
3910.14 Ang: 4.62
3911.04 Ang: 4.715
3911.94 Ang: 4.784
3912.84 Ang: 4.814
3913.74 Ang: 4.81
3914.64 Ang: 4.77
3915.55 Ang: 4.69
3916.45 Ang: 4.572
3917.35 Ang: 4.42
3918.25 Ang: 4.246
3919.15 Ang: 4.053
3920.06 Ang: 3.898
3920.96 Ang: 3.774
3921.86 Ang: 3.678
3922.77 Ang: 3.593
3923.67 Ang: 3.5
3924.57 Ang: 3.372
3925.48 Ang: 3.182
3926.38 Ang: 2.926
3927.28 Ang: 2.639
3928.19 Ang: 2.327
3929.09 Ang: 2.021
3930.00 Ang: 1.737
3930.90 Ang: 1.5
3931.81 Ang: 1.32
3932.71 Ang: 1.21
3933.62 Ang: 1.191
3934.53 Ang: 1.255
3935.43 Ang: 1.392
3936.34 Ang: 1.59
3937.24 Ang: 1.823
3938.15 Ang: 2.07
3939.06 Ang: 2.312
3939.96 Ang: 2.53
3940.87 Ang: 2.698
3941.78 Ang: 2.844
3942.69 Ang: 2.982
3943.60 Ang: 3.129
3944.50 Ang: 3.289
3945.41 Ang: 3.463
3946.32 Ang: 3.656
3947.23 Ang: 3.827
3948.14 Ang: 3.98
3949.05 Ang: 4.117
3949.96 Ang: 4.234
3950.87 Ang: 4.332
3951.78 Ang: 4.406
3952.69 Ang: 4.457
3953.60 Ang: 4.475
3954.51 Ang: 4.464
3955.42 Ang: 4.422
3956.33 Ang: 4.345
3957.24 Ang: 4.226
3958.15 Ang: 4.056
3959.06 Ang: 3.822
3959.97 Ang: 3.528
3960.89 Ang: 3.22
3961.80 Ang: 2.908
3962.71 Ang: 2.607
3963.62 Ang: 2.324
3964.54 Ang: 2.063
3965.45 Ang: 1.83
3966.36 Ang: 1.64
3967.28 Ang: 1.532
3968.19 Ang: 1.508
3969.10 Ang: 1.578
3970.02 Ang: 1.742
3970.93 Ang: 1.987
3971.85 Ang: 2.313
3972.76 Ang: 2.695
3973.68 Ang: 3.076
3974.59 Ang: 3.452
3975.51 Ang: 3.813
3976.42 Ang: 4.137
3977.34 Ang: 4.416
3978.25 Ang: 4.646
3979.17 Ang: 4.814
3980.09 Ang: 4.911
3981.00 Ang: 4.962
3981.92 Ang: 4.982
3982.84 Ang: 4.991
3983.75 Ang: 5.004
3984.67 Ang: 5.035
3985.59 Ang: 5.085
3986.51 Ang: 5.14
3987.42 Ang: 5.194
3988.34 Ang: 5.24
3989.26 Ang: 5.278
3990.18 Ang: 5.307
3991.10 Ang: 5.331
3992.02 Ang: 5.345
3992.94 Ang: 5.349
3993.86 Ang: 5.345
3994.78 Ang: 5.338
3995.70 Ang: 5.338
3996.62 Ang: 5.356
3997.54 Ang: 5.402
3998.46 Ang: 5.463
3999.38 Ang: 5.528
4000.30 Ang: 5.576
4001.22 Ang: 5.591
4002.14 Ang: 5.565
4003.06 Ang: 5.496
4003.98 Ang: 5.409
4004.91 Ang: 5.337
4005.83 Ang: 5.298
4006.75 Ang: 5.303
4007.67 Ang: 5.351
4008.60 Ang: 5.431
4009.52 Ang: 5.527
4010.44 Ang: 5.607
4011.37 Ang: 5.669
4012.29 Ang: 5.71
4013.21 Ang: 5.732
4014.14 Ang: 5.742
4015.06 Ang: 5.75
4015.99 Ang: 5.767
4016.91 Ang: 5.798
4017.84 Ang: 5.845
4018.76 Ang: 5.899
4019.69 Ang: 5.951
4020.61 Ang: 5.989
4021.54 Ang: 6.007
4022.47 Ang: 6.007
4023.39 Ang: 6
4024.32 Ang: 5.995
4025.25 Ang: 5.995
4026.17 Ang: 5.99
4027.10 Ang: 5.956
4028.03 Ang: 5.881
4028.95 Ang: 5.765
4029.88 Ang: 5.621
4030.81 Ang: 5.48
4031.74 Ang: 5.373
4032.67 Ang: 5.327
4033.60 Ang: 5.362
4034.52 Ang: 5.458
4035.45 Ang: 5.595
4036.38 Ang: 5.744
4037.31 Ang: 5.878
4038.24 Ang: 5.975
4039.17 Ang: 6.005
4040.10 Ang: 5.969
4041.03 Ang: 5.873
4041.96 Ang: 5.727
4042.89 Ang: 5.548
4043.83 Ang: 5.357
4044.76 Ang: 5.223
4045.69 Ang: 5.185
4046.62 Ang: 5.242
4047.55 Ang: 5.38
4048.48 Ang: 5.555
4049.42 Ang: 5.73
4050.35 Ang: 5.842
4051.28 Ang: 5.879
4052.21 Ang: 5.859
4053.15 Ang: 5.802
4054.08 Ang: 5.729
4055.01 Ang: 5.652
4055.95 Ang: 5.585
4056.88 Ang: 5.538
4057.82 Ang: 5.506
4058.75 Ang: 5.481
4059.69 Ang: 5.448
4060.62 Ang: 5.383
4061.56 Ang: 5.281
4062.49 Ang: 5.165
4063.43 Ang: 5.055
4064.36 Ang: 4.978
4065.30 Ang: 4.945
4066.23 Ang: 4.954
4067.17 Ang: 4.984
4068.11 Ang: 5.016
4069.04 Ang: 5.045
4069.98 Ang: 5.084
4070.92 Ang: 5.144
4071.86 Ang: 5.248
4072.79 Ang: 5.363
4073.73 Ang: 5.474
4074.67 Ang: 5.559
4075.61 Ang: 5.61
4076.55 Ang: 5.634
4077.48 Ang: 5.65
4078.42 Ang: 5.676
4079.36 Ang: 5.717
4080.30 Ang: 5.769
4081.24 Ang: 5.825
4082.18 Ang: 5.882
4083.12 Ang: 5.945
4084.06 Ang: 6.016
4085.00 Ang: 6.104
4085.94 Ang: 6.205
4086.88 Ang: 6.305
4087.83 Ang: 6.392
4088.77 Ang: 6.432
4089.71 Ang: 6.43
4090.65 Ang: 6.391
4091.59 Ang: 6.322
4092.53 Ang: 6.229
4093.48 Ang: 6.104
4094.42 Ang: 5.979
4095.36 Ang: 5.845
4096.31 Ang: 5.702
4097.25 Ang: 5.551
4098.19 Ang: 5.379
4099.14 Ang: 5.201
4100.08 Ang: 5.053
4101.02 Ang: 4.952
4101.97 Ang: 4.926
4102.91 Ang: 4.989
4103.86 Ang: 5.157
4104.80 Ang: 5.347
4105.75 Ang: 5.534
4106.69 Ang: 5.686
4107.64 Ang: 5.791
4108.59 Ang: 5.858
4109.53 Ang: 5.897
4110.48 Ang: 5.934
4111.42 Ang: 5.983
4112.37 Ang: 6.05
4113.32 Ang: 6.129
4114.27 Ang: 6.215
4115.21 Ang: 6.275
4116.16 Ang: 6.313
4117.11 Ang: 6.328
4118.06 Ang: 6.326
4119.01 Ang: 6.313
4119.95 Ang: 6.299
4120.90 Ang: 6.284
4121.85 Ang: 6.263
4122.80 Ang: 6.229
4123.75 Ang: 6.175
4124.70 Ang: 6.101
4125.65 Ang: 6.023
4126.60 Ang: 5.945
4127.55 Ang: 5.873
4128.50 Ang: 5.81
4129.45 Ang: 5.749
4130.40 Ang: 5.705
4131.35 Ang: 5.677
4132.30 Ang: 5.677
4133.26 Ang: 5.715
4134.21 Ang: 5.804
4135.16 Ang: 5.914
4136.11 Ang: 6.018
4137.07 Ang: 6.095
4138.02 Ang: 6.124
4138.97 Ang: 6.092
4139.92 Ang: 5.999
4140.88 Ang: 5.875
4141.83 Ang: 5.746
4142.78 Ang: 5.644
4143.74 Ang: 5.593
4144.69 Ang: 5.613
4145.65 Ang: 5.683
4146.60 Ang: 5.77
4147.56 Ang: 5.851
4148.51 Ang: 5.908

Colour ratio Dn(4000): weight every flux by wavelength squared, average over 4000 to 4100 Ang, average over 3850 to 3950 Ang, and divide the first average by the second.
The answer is 1.81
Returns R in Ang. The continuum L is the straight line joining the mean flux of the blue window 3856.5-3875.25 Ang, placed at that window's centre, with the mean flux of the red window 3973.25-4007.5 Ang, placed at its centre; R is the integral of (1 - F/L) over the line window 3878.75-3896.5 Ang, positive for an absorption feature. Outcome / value 0.5 Ang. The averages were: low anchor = 3.19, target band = 3.42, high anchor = 5.06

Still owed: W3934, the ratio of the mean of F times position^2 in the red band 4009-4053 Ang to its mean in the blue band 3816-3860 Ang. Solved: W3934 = 2.26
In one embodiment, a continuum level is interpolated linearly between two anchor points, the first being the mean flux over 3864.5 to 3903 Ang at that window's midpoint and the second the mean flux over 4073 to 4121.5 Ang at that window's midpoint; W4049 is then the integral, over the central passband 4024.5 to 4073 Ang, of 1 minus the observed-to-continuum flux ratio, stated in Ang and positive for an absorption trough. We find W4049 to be -1.9 Ang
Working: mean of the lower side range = 3.46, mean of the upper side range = 5.86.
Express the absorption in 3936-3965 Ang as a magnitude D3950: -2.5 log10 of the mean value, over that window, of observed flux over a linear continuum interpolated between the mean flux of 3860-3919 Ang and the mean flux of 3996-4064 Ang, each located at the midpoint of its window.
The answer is 0.32 mag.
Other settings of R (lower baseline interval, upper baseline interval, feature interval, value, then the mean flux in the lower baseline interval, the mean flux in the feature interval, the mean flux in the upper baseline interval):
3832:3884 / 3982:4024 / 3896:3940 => 6.6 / 3.08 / 3.41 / 5.5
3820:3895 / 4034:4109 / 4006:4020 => -2.2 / 3.02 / 5.66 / 5.6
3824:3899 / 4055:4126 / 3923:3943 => 8.7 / 3.09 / 2.21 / 5.72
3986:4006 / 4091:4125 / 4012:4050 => -1.3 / 5.37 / 5.72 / 5.85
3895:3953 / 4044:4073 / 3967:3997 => 0.4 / 3.47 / 4.27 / 5.36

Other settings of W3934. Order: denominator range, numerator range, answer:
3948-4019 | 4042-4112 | 1.30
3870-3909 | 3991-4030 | 1.68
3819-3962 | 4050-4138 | 1.95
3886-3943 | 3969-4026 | 1.56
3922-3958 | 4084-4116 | 2.10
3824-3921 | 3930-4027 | 1.32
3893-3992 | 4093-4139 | 1.77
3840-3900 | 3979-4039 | 1.76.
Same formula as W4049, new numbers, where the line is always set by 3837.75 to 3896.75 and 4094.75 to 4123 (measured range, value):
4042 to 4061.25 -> -1.30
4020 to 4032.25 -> -2.28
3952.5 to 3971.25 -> 5.62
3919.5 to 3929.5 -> 1.77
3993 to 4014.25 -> -3.51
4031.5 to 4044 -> -1.52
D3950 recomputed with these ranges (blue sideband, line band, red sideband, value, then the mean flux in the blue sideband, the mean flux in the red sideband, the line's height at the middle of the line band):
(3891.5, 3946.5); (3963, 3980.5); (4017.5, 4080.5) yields 0.45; 3.41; 5.57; 4.29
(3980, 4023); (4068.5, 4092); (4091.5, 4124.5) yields -0.01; 5.46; 5.84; 5.74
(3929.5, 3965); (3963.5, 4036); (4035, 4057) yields -0.10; 3.02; 5.66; 4.43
